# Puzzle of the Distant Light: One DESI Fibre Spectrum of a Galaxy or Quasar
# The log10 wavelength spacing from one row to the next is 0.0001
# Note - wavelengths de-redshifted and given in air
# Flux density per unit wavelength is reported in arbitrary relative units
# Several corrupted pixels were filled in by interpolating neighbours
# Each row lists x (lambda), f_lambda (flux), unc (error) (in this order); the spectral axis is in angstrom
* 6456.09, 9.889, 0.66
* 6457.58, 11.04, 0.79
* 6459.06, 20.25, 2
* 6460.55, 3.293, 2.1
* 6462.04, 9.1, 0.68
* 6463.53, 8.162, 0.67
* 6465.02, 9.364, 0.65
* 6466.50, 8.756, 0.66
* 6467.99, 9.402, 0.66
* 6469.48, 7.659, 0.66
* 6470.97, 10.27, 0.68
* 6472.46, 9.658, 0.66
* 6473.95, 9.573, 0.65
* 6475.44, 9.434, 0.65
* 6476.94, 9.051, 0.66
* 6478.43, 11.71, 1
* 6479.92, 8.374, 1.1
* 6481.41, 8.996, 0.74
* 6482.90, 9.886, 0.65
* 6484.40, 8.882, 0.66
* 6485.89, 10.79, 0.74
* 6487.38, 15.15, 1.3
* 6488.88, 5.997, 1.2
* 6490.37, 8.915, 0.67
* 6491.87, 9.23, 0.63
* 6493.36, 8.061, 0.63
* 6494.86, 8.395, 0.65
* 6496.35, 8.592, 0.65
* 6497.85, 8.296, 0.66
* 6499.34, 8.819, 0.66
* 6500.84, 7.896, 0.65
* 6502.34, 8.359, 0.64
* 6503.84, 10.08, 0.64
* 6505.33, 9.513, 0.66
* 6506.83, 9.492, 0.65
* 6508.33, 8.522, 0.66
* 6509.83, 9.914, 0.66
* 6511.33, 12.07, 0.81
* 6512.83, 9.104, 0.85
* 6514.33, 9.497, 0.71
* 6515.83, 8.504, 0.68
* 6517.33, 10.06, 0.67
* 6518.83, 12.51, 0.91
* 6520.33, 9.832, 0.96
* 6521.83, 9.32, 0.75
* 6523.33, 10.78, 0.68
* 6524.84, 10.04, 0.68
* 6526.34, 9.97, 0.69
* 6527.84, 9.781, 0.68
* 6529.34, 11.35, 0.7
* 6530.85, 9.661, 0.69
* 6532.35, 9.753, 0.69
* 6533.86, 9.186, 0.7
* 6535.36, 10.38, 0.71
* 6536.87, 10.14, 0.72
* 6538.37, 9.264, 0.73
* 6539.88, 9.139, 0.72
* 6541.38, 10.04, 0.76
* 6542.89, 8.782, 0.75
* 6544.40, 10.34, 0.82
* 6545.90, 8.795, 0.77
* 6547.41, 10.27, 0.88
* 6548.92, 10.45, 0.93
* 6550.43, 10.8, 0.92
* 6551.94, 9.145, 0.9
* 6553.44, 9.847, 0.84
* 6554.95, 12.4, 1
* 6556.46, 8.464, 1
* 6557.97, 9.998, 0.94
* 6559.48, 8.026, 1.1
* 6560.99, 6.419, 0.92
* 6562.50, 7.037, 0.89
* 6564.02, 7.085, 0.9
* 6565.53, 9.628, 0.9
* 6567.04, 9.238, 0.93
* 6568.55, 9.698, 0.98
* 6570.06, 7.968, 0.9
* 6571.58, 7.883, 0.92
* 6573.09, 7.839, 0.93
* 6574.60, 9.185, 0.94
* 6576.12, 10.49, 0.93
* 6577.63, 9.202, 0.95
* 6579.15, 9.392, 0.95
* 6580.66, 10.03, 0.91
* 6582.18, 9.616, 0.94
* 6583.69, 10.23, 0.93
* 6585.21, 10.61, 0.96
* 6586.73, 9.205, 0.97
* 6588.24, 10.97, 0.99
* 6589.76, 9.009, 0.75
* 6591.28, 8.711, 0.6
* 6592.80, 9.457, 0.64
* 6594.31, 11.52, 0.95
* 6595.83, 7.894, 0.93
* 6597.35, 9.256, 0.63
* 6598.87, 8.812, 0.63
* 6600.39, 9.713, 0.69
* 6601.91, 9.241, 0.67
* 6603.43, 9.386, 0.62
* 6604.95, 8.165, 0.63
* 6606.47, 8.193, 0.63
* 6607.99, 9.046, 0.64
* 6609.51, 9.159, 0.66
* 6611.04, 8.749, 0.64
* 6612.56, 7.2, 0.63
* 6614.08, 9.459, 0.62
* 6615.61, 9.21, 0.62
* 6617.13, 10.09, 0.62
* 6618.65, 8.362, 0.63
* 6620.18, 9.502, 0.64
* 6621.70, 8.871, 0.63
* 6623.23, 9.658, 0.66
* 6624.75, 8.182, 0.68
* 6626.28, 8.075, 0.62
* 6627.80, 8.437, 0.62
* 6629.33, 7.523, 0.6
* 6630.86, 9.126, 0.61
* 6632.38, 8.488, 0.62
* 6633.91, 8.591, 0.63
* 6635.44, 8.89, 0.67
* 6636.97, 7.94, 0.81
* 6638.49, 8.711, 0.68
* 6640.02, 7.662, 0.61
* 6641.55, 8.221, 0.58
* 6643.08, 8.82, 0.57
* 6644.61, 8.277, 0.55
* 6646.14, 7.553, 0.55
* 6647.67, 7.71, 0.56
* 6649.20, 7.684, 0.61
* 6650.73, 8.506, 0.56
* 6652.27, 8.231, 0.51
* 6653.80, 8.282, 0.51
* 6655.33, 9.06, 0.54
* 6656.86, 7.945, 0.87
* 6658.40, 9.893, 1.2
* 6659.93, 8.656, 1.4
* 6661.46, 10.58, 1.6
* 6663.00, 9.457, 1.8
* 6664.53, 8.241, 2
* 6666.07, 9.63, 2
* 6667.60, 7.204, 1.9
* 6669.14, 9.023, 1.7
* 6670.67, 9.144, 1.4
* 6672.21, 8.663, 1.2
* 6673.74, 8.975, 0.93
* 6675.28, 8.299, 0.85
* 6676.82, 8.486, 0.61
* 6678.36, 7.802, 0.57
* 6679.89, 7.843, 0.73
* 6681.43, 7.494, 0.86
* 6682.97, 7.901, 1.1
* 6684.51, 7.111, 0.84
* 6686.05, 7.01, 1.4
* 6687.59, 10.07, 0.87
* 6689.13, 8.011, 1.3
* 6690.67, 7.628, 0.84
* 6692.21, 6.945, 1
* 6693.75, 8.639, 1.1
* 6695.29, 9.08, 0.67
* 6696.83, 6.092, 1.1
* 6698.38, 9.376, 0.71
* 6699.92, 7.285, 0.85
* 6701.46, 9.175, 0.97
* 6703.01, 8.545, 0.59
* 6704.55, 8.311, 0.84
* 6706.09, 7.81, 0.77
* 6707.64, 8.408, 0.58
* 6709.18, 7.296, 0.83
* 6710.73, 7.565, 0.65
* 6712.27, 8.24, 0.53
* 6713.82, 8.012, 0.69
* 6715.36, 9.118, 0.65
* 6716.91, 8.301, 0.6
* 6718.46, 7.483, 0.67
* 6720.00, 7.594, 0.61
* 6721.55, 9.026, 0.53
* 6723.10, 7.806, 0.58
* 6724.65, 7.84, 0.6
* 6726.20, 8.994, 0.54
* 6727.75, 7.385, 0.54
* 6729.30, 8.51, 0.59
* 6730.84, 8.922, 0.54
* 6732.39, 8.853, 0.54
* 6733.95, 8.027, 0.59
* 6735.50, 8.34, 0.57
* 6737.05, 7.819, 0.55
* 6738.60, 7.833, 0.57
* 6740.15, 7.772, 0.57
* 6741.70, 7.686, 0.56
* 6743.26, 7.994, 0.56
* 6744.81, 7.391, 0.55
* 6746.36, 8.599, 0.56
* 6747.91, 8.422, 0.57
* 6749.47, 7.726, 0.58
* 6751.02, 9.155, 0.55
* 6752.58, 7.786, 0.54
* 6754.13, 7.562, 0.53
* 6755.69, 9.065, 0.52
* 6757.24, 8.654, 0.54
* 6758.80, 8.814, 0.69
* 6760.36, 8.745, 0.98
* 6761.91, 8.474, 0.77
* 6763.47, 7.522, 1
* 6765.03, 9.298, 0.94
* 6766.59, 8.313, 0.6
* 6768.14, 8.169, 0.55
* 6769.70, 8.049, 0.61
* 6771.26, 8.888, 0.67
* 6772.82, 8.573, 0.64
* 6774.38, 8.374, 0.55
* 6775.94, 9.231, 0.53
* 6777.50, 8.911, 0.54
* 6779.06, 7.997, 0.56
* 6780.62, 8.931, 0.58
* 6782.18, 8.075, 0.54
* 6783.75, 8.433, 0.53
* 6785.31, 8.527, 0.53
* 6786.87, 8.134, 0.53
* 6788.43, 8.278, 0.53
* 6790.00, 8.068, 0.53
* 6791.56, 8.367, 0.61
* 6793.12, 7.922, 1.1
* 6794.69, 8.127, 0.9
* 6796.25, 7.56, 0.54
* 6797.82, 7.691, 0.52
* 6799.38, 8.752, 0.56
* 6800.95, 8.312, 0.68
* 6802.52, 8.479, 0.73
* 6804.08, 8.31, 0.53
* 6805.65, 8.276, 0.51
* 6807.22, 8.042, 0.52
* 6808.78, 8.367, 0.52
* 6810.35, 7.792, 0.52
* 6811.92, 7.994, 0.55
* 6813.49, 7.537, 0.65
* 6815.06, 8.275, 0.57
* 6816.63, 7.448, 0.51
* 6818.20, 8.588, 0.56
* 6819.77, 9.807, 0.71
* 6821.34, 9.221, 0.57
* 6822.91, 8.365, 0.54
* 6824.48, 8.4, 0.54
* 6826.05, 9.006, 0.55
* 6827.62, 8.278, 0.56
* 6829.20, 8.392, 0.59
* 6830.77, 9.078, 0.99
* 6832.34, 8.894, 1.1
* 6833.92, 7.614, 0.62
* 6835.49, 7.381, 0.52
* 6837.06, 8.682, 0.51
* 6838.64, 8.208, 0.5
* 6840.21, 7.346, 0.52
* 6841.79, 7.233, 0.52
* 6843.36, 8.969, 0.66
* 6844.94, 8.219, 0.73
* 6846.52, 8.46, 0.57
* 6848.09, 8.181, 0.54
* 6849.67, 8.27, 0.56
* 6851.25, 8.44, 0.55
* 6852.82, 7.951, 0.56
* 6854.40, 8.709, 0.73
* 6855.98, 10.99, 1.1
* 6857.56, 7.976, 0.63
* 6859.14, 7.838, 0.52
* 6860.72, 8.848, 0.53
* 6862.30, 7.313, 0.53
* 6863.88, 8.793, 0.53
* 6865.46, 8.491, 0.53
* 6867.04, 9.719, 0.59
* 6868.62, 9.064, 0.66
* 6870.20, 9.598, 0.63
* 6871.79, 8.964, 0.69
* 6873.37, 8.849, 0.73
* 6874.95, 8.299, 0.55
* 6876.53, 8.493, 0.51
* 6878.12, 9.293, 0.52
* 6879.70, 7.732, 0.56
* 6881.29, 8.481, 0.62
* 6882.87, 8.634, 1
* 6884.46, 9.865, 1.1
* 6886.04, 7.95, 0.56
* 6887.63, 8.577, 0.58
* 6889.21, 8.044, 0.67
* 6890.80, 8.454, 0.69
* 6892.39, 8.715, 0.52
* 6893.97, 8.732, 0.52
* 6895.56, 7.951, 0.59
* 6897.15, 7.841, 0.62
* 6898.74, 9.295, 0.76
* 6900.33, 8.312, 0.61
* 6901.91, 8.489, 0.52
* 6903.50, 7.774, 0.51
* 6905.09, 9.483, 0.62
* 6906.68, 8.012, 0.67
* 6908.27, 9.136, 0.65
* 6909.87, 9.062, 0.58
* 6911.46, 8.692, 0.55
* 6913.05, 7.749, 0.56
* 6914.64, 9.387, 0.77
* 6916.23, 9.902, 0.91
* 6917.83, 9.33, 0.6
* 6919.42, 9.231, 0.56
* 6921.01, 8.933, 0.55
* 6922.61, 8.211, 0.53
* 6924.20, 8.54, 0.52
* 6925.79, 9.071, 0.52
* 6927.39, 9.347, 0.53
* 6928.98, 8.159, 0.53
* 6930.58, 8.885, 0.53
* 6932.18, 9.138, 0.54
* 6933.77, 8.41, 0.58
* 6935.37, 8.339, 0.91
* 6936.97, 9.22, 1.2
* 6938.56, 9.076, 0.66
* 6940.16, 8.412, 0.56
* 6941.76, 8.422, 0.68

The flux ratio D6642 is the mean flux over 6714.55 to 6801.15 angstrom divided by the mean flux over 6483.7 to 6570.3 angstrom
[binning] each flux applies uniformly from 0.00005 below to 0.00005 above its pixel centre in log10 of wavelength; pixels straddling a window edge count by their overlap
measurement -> 0.9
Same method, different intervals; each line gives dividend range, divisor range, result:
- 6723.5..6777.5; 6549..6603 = 0.90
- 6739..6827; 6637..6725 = 1.01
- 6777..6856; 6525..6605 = 0.88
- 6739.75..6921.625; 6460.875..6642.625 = 0.91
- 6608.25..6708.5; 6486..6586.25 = 0.89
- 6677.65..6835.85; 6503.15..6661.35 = 0.90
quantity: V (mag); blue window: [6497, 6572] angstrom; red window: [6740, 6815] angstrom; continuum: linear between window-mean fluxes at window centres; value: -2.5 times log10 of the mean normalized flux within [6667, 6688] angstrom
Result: 0.07 mag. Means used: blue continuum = 9.48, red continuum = 8.28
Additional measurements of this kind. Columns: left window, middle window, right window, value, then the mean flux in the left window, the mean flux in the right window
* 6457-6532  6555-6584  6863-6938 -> 0.07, 9.63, 8.74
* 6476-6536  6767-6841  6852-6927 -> 0.07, 9.62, 8.7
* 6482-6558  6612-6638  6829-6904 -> 0.08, 9.69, 8.49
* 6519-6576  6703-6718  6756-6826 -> 0.08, 9.45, 8.38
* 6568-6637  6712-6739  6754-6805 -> 0.05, 9.06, 8.39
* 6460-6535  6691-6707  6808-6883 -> 0.10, 9.4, 8.47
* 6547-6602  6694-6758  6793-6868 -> 0.07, 9.31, 8.35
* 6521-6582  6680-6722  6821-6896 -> 0.12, 9.43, 8.52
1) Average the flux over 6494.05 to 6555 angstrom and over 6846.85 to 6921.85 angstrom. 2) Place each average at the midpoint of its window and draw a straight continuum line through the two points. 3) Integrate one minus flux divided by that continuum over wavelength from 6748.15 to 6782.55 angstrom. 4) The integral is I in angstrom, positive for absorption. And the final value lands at 2.1 angstrom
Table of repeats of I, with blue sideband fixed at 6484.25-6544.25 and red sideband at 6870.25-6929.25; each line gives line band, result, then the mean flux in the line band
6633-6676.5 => 3.34 angstrom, 8.56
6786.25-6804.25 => 1.57 angstrom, 8.16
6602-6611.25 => 0.57 angstrom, 8.82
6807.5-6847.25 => 2.54 angstrom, 8.3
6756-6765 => 0.48 angstrom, 8.55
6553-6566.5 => 1.08 angstrom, 8.75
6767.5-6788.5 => 1.18 angstrom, 8.48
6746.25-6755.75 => 0.83 angstrom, 8.25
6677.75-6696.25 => 2.53 angstrom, 7.95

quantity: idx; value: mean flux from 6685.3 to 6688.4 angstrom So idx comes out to 8.54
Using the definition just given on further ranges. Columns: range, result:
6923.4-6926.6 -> 8.82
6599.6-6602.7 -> 9.47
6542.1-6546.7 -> 9.32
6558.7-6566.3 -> 7.65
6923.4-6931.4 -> 8.8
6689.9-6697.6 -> 7.68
